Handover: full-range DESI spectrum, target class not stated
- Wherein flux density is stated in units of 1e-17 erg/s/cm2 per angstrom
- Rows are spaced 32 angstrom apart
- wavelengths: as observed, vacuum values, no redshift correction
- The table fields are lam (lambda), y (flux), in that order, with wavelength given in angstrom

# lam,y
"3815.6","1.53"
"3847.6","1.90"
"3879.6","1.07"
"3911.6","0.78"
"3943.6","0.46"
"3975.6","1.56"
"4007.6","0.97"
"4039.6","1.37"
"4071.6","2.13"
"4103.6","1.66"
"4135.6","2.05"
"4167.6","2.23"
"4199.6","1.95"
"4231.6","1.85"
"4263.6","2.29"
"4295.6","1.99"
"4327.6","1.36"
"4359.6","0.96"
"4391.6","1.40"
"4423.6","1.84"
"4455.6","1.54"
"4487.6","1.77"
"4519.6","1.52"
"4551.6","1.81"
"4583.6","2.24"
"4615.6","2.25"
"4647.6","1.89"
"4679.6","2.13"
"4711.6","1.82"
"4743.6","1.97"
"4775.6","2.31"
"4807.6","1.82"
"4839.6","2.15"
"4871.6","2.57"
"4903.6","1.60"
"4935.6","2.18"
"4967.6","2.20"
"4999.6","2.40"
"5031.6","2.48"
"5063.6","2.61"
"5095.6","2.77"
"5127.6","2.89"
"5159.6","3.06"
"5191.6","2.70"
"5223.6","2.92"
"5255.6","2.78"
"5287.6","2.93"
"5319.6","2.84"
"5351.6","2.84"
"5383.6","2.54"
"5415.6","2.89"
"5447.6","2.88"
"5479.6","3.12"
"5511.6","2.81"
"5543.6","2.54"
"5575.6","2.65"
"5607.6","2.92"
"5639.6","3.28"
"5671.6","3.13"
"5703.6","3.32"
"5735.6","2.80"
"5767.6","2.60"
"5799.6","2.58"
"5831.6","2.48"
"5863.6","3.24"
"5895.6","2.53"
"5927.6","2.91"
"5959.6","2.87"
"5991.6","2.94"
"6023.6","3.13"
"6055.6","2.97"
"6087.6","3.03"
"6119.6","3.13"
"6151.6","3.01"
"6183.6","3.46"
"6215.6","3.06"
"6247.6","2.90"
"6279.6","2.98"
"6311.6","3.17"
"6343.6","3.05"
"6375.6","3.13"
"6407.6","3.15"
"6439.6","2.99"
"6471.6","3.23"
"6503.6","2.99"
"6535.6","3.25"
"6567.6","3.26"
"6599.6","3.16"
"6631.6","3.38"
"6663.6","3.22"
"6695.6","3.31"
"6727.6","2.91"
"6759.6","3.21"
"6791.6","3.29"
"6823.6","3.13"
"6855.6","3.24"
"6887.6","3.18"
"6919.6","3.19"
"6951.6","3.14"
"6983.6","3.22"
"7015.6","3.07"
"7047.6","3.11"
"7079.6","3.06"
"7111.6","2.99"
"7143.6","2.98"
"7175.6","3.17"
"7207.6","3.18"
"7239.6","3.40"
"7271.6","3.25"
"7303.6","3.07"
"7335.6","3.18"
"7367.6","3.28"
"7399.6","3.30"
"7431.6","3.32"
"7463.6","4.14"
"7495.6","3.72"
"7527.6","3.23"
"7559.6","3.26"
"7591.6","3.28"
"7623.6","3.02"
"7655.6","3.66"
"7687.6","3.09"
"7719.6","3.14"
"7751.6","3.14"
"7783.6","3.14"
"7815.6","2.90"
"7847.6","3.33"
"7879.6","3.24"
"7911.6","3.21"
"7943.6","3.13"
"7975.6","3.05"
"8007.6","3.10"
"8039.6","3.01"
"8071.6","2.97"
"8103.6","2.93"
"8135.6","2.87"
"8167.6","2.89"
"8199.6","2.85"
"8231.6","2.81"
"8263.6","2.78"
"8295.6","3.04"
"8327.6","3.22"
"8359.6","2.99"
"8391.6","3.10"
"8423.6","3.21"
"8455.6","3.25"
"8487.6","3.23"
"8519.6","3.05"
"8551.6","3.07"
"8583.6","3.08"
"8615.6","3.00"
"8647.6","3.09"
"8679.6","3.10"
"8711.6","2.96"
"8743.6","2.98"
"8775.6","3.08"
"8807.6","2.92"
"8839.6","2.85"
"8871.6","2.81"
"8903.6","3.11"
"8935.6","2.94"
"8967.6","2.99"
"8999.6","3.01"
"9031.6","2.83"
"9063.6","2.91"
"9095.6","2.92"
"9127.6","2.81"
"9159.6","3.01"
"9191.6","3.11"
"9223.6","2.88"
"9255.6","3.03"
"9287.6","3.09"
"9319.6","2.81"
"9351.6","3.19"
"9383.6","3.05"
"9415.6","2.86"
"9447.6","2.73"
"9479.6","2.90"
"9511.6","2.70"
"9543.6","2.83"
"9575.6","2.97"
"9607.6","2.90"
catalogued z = 0.14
